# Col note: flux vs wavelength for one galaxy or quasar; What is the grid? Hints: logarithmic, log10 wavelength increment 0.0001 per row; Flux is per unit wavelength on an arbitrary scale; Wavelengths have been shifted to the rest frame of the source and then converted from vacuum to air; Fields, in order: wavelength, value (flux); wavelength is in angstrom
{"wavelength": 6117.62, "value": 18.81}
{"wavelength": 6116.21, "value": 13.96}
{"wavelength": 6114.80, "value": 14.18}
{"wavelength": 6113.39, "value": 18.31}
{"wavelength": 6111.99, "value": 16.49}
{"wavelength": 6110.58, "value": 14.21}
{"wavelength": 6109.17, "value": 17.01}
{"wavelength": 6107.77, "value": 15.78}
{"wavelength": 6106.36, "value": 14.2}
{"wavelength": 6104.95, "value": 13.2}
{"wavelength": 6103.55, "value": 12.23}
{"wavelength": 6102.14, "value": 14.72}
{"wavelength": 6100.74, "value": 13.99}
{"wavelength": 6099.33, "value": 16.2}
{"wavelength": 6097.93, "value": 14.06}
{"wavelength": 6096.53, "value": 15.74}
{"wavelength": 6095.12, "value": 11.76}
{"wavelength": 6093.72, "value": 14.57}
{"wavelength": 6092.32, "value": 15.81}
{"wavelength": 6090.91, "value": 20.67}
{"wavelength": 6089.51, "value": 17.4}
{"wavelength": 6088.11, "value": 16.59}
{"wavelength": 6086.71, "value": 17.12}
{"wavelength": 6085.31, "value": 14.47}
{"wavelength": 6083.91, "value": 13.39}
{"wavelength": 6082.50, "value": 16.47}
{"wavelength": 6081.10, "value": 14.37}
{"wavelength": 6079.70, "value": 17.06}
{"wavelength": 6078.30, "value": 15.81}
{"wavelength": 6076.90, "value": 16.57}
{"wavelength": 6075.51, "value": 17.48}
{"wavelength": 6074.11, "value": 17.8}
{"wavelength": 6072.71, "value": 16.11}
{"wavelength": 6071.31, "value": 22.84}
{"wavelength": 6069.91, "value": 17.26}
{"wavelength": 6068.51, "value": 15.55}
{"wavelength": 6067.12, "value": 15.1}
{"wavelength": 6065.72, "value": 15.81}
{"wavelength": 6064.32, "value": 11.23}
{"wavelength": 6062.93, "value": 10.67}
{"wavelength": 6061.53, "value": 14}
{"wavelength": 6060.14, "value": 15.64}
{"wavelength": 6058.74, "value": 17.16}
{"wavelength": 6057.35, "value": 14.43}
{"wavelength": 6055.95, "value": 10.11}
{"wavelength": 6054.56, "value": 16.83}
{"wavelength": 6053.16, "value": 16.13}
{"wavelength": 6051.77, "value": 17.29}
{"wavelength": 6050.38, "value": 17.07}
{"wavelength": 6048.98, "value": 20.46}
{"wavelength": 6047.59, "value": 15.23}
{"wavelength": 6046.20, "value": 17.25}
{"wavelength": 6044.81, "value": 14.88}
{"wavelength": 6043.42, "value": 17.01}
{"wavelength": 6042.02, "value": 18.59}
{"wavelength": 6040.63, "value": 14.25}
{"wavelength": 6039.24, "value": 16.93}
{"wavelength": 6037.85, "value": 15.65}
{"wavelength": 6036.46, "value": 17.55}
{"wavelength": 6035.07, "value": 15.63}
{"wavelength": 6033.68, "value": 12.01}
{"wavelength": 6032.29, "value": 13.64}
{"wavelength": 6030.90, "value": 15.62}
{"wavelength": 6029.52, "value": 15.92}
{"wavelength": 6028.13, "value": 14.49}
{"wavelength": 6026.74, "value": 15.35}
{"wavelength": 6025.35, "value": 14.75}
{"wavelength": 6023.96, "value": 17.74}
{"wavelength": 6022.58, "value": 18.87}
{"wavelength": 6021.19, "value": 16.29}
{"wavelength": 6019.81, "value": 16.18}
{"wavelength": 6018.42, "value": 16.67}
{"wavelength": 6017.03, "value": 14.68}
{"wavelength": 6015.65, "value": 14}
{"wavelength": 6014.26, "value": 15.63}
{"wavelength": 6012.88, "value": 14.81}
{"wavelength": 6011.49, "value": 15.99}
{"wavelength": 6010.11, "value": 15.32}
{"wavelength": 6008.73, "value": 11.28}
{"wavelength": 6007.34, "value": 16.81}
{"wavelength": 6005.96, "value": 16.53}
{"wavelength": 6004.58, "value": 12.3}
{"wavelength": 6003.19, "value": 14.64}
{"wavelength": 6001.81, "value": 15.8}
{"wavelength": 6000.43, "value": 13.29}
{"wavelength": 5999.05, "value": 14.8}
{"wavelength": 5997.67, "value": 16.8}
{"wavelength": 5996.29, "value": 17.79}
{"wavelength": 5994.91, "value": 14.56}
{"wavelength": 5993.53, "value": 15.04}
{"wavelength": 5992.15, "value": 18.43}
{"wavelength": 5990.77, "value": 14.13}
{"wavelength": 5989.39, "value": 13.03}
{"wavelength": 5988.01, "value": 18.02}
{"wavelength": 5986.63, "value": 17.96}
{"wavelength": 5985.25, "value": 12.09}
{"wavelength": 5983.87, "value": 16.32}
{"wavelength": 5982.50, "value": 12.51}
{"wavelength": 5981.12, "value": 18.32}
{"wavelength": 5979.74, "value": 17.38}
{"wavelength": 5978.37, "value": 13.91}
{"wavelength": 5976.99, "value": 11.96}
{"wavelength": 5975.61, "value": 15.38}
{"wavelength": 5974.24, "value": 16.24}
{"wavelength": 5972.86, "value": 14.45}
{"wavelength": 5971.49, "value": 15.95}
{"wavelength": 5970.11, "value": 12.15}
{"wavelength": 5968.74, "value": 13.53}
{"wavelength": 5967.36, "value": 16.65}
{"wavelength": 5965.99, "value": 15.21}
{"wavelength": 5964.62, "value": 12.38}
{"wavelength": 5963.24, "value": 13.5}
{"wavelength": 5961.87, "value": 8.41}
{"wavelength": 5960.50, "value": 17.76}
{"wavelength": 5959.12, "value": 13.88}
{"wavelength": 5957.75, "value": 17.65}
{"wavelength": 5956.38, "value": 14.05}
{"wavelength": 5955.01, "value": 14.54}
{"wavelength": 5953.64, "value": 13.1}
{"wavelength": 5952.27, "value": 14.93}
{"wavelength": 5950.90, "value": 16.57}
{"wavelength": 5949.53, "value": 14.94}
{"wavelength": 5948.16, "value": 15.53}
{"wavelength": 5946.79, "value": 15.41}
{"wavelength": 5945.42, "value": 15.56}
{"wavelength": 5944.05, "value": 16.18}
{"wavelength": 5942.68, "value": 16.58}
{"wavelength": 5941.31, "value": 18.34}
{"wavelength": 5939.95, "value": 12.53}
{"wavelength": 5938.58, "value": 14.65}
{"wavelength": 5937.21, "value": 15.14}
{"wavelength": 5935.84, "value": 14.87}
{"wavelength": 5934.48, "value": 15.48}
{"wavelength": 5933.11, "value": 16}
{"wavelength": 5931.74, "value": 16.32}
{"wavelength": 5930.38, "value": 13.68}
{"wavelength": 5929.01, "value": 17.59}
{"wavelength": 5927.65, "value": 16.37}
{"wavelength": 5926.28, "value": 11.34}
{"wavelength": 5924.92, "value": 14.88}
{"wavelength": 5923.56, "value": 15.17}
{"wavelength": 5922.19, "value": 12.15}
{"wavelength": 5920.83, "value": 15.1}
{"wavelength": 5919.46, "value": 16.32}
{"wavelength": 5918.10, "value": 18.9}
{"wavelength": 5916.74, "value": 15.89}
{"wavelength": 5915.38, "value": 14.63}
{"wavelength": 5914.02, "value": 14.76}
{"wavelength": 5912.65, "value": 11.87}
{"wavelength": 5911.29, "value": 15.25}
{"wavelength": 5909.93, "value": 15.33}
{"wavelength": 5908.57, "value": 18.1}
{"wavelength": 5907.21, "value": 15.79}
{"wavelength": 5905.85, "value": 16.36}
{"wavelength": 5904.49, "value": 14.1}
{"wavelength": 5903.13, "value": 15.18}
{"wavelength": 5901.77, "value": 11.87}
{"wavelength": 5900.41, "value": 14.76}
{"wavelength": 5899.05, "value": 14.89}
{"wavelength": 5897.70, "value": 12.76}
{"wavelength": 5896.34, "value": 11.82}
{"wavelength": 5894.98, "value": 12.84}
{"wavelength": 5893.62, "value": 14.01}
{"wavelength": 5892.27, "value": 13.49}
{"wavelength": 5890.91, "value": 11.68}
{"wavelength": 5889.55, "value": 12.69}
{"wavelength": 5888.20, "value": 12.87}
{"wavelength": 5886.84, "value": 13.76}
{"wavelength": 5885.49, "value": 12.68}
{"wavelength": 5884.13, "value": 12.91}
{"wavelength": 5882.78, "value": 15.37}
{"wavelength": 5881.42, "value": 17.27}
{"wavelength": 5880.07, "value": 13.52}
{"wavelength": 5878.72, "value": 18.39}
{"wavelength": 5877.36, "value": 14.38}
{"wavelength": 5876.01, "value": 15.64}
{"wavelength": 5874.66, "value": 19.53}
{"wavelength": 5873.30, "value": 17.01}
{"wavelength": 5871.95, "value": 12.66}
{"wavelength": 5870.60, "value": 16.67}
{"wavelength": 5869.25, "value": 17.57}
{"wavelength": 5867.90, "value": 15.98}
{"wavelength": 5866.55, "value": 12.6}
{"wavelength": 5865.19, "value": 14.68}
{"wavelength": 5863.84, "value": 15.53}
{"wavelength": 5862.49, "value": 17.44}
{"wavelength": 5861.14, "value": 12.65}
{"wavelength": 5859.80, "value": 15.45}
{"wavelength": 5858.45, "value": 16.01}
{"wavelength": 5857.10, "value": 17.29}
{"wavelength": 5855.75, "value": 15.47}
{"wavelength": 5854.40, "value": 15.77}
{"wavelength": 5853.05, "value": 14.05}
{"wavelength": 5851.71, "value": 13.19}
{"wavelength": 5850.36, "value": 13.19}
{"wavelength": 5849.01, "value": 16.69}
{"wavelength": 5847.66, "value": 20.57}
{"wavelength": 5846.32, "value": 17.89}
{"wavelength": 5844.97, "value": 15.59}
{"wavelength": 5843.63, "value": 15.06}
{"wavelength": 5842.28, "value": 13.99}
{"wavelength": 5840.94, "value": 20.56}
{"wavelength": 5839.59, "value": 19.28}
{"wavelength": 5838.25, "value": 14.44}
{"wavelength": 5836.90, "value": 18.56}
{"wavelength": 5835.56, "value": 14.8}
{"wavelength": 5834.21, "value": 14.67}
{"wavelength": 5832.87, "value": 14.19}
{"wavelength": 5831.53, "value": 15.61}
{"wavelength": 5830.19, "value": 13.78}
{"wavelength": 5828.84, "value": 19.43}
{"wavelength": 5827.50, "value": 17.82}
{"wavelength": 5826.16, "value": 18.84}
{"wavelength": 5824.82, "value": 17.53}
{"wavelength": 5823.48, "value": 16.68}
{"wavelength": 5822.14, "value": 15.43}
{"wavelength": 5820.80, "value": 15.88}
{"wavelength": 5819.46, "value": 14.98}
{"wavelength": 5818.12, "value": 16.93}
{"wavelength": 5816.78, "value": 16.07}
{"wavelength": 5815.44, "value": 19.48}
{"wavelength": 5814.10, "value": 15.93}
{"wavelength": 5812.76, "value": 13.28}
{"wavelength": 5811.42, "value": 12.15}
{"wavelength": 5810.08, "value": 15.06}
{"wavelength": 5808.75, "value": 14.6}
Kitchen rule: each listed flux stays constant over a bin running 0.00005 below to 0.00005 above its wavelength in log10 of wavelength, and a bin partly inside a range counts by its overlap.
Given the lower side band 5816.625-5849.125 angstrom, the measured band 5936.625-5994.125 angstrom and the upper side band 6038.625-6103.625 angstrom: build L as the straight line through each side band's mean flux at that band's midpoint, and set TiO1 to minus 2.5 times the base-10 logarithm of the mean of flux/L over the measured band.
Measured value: 0.081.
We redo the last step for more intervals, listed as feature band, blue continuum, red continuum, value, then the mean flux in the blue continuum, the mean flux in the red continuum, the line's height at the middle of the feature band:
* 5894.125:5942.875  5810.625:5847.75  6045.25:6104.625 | 0.08 mag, 16.3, 15.7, 16.1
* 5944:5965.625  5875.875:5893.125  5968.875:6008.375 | 0.02 mag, 14.2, 15.2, 14.8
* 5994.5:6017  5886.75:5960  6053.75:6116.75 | 0.01 mag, 14.8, 15.4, 15.1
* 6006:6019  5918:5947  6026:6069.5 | 0.02 mag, 15.3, 15.4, 15.4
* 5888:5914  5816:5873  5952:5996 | 0.11 mag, 16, 14.8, 15.5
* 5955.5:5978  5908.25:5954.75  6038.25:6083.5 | 0.08 mag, 15.2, 16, 15.5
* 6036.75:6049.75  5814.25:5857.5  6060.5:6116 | -0.07 mag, 16.4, 15.5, 15.7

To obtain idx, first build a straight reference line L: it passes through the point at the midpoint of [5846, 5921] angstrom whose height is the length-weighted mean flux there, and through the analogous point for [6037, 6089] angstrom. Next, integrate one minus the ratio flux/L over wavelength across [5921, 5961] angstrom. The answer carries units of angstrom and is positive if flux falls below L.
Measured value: 0.36 angstrom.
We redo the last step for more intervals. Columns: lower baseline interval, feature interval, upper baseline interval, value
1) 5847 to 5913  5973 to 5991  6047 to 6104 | 0.2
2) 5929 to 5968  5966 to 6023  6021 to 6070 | 0.1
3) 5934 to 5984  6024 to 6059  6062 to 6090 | -0.4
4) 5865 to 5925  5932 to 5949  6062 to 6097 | -0.6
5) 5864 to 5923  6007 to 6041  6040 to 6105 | 0.1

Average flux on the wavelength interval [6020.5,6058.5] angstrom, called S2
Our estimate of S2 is 15.9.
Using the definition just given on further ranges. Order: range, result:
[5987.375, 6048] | 15.6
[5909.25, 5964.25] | 15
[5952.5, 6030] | 15.1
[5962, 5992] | 14.8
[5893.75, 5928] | 14.6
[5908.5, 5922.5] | 15.3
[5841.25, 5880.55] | 15.7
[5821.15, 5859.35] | 16.3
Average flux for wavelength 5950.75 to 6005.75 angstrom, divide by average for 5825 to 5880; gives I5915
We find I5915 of 0.9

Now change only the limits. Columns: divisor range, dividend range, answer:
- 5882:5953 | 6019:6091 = 1.08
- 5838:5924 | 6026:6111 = 1.03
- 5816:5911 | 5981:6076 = 1.01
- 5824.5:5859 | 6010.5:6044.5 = 0.97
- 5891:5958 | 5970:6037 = 1.03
